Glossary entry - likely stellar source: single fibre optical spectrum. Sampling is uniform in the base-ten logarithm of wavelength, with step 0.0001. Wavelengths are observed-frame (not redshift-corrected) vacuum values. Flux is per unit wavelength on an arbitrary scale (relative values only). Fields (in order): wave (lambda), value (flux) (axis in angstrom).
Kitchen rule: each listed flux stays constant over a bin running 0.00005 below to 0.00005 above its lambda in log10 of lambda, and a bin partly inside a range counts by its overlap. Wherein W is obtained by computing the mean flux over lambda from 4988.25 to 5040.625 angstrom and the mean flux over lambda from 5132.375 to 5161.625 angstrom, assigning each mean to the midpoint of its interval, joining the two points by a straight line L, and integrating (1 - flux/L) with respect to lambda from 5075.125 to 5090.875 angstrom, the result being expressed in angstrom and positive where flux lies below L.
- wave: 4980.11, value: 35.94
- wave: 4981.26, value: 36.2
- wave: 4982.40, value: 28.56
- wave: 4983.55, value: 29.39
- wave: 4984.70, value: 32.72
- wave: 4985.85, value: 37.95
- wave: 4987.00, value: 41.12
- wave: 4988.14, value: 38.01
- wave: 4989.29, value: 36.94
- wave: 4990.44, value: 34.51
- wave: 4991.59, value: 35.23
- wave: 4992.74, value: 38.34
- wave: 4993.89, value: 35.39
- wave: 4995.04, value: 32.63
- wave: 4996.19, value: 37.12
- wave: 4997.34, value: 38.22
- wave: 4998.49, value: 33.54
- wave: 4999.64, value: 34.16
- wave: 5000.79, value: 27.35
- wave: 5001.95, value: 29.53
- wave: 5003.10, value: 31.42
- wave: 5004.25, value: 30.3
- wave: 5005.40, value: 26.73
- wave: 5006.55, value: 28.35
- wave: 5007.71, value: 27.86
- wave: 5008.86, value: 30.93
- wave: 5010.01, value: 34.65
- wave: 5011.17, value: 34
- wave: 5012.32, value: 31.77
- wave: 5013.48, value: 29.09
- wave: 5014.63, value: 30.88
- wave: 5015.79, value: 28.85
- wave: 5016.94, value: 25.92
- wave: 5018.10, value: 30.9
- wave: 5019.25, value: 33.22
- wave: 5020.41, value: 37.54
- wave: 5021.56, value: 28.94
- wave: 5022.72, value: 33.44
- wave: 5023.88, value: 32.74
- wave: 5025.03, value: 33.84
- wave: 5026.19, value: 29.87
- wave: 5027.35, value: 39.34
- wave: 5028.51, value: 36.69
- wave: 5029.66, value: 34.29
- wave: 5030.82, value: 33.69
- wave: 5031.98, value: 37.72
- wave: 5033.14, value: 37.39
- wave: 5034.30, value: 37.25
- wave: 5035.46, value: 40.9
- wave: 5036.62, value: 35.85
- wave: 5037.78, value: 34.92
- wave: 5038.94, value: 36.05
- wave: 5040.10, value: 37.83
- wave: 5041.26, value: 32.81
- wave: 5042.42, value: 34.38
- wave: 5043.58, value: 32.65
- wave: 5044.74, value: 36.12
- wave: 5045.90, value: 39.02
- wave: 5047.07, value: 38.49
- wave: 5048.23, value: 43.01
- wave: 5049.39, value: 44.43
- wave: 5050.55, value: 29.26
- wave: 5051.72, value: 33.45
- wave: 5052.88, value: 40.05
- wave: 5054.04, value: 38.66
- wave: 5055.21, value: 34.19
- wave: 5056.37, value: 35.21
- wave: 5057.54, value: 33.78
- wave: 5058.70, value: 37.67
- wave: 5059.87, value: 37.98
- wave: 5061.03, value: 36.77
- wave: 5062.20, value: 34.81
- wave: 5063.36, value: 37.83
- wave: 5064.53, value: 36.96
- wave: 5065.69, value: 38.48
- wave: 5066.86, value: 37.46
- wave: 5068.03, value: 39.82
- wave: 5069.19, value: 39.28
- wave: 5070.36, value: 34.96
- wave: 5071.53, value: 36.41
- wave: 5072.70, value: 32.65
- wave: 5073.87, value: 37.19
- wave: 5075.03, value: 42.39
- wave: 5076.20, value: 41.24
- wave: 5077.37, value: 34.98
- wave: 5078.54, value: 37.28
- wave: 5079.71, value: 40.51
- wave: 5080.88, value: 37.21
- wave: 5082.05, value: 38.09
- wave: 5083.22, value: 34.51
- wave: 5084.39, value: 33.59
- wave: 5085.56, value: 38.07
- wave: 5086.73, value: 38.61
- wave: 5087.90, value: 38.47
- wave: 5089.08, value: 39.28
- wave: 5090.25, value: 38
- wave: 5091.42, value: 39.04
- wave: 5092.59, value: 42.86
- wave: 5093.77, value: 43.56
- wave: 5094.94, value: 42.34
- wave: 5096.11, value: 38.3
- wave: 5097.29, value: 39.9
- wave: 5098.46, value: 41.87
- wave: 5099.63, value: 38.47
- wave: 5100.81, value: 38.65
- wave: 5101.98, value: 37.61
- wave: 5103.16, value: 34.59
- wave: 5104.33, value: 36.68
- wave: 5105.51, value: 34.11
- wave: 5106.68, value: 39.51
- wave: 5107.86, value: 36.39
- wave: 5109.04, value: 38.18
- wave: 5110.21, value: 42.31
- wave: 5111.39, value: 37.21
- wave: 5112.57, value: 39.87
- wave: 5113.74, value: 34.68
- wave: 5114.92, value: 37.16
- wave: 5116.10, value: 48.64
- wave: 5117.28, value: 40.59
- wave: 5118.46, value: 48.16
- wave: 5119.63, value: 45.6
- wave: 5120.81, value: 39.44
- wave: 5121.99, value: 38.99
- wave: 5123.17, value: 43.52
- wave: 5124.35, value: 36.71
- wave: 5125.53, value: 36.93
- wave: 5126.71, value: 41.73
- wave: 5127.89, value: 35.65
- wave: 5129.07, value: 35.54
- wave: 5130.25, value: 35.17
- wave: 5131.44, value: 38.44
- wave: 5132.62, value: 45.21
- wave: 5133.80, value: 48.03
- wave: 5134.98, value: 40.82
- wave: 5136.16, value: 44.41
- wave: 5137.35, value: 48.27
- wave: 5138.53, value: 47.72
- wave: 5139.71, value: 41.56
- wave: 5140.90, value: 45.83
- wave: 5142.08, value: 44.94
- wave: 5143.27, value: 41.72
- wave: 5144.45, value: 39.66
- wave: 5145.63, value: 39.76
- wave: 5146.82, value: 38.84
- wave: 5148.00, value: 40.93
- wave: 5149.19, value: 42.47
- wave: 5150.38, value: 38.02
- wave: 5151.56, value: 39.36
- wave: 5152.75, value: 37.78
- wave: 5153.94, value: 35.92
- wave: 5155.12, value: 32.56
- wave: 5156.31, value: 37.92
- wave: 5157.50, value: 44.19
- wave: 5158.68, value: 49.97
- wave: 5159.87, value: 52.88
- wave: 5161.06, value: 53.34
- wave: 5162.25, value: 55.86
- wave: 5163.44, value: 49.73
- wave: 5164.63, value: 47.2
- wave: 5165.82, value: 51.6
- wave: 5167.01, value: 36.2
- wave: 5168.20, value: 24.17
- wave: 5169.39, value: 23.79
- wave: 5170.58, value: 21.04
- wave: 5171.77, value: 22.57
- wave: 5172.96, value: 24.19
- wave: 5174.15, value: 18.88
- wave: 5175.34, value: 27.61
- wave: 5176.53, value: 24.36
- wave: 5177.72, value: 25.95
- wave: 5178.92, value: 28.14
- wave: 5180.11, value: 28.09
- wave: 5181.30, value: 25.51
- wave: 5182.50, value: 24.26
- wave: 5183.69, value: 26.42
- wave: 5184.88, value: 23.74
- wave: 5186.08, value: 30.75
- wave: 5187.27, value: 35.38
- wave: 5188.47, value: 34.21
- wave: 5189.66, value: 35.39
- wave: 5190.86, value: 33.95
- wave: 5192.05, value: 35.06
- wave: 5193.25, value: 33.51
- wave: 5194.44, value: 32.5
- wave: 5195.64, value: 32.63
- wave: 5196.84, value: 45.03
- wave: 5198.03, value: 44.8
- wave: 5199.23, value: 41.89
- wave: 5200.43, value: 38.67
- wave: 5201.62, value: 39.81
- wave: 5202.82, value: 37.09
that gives 0.2 angstrom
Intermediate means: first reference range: 33.5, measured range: 37.8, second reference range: 42.8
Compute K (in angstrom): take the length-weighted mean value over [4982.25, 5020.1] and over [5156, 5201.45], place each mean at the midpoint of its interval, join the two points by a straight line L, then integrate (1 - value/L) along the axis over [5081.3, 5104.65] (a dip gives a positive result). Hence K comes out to -3.37 angstrom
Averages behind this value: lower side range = 32.7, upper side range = 34.8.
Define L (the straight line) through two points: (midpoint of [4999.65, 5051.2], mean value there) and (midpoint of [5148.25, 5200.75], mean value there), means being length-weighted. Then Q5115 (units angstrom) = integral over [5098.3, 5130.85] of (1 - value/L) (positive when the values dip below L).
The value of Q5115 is -4.21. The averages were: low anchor 33.7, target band 39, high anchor 35.2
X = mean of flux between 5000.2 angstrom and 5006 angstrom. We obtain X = 29.1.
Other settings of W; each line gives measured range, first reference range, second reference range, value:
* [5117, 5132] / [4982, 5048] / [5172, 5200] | -3.6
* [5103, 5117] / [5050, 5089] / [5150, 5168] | 0.6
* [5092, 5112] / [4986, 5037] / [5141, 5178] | -1.6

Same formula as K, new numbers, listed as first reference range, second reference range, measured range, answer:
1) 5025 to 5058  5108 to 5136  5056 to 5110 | 0.69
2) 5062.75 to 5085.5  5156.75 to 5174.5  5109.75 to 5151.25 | -3.36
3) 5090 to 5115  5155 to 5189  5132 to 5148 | -3.28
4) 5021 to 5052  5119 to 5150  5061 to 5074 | 0.23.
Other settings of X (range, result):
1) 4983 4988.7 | 35.9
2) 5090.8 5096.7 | 41.2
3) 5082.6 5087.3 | 36.2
